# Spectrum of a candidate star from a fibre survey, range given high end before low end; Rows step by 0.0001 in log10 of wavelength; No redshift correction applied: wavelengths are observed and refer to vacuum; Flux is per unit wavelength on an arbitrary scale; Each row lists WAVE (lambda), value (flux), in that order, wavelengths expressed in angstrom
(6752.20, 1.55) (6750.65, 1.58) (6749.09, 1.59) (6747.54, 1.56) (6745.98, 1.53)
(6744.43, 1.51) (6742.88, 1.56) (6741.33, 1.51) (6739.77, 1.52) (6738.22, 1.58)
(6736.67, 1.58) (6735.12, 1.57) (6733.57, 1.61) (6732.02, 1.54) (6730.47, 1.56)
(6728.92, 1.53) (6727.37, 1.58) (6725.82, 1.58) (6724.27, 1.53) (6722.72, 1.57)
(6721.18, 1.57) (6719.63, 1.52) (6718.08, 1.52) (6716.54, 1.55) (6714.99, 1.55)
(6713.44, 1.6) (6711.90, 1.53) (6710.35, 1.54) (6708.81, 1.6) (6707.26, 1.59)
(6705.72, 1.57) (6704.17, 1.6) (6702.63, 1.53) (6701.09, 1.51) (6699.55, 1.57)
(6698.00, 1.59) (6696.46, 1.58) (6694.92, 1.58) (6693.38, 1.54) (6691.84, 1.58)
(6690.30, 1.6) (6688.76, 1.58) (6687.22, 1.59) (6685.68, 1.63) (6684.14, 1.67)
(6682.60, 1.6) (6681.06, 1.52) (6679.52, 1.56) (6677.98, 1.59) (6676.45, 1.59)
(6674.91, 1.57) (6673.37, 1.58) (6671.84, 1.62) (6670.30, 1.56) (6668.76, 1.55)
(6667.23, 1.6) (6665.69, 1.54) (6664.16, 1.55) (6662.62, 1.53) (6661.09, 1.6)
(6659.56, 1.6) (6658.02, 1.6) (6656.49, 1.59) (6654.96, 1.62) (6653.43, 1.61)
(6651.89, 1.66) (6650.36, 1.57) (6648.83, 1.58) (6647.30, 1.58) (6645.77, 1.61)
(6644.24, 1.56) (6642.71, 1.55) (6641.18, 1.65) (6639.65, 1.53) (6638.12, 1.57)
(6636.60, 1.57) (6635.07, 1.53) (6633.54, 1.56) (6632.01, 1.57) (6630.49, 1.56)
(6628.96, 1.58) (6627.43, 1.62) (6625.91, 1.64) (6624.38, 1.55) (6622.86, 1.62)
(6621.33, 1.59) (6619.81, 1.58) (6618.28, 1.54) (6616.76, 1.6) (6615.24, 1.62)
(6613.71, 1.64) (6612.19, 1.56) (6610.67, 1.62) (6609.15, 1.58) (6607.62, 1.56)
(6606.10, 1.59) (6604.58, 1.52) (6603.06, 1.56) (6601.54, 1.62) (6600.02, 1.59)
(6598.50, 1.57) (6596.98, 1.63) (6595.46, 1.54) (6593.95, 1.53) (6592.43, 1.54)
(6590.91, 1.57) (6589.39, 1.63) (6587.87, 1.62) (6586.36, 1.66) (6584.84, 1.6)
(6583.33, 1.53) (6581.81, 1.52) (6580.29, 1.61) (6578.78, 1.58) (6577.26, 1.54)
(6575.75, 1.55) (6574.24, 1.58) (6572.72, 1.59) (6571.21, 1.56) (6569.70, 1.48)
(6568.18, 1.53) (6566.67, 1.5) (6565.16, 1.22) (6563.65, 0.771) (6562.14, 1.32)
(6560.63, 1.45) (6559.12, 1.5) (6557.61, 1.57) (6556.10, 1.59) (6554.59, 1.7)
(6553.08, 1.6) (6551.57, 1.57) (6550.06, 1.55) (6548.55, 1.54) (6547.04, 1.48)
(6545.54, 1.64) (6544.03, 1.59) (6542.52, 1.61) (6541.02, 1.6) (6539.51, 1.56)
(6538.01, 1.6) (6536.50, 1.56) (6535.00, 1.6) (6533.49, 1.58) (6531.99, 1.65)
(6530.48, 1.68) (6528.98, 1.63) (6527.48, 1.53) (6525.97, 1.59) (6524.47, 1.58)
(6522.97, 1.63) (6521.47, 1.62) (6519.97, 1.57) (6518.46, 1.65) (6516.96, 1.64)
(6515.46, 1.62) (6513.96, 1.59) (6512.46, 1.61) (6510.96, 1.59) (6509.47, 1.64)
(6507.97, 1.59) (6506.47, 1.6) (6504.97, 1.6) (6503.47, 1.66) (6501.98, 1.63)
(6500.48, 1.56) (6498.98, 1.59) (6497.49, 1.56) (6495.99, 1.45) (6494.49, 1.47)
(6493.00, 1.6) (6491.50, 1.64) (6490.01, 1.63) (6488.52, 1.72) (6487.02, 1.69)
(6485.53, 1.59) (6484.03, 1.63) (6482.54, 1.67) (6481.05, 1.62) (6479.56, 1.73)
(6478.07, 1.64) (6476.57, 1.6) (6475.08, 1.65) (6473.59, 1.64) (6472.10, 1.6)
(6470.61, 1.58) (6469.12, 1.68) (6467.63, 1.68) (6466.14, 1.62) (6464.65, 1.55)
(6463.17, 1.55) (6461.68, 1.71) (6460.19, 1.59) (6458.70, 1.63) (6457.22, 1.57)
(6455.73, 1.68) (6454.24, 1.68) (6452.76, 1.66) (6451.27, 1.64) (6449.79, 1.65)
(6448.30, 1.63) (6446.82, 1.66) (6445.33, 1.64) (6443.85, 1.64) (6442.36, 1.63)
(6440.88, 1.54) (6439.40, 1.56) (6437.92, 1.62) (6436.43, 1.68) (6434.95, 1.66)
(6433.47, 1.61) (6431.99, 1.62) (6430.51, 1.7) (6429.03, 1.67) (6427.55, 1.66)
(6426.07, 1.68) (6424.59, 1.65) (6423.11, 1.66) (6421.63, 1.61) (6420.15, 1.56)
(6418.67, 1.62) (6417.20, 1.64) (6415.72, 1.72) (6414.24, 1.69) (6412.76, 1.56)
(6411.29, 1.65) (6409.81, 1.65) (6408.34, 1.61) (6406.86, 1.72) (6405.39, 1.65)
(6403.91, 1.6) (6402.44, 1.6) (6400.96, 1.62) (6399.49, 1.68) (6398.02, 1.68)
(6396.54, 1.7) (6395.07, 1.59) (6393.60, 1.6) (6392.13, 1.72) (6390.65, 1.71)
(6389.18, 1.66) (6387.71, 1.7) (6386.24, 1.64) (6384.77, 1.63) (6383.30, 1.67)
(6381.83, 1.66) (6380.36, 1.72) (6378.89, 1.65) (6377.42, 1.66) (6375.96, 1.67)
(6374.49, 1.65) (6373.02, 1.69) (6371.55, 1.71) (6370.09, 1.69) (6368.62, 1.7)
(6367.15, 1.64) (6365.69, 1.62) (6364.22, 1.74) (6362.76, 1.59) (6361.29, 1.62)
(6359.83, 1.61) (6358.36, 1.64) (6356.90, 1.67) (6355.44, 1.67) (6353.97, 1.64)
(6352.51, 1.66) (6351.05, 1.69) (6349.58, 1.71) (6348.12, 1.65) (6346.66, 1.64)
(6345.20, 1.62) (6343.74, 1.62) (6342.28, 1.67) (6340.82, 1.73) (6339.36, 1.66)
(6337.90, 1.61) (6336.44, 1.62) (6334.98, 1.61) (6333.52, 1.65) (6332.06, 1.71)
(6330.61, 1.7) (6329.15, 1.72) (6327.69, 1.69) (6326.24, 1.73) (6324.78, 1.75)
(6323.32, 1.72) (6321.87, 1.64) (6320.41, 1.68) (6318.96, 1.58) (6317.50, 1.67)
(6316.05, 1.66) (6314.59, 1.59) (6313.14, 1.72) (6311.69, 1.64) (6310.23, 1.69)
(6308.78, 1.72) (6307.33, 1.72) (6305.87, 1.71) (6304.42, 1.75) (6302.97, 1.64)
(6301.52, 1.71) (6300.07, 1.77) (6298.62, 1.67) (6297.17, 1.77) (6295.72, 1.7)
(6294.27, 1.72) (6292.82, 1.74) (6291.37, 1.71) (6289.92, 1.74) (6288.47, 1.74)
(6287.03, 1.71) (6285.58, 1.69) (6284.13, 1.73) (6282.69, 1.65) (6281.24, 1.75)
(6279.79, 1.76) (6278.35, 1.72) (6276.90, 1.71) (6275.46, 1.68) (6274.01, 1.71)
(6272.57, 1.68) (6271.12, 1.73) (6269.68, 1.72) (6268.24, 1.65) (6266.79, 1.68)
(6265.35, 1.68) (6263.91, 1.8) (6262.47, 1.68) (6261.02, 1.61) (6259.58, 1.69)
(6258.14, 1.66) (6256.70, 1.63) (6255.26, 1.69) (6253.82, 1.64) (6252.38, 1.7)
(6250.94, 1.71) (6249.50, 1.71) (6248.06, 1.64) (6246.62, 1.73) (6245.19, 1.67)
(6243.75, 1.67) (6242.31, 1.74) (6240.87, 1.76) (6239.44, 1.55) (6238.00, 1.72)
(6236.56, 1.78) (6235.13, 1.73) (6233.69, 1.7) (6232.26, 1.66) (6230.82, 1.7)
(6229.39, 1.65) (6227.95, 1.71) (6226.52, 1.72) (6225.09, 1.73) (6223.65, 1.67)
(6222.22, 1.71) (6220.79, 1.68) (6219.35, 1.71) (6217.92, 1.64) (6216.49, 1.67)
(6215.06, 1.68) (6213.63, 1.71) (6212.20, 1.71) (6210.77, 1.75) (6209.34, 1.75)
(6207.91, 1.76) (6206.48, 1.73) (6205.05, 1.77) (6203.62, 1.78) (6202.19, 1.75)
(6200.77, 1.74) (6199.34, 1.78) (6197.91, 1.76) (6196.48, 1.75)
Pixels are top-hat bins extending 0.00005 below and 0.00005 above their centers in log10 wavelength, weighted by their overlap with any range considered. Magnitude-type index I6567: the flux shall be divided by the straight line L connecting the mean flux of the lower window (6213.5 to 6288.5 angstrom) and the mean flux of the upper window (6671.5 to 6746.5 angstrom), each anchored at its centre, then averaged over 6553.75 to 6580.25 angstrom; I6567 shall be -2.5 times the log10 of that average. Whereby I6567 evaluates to 0.091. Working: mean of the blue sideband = 1.69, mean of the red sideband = 1.57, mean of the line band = 1.48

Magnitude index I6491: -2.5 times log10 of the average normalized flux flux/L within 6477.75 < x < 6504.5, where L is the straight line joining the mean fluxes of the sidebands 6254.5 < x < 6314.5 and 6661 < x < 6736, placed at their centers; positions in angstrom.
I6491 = 0.014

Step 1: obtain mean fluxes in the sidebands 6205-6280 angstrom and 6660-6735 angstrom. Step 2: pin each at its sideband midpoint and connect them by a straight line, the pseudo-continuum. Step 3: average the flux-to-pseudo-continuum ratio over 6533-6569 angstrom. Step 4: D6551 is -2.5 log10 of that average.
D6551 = 0.071 mag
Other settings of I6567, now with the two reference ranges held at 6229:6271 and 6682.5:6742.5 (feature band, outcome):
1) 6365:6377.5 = -0.01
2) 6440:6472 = 0.00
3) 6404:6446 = 0.00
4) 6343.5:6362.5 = 0.01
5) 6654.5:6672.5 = 0.00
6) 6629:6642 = 0.01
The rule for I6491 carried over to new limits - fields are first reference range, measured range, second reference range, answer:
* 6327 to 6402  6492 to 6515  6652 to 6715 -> 0.03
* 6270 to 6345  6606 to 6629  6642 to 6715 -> 0.00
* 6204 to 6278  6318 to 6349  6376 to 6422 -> 0.00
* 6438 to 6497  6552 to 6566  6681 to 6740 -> 0.13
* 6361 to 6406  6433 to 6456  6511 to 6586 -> -0.01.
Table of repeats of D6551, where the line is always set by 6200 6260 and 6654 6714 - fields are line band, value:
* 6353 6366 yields 0.01 mag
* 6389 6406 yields 0.00 mag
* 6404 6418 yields 0.00 mag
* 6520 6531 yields 0.01 mag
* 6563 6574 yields 0.16 mag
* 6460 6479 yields 0.01 mag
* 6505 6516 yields 0.01 mag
